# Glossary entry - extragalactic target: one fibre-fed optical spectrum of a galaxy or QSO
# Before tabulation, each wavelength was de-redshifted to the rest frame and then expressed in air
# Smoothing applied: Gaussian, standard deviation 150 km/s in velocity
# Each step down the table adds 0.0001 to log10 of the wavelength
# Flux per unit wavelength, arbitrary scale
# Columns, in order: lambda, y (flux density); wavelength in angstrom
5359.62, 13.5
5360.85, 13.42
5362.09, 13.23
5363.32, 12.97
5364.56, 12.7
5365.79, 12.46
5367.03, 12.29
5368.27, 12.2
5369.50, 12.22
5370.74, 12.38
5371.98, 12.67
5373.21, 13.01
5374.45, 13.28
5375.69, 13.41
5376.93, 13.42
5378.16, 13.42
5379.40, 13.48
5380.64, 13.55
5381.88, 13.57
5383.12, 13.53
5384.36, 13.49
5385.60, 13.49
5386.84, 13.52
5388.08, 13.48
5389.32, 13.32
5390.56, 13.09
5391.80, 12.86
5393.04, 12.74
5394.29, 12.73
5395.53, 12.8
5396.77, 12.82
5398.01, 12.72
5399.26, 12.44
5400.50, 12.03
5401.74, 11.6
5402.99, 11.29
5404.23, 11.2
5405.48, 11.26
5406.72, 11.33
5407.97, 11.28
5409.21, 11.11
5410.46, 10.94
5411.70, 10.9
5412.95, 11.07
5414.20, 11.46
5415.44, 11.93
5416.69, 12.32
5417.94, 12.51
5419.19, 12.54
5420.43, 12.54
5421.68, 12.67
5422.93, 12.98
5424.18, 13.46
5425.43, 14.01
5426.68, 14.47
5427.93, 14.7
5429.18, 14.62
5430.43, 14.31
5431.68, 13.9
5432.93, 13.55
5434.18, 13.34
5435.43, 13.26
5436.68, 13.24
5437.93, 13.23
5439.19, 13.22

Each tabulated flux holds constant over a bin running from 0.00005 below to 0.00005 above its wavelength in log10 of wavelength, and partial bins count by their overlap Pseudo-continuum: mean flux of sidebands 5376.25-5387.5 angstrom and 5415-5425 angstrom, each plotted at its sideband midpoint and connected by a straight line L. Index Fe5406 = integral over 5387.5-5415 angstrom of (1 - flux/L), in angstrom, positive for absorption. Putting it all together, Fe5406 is 2.2 angstrom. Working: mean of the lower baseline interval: 13.5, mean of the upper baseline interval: 12.7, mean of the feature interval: 12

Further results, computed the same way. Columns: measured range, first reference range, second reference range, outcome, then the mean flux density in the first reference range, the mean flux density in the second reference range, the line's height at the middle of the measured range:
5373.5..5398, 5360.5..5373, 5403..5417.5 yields -2.4 angstrom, 12.6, 11.4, 12.1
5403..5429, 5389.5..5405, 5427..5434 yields 2.2 angstrom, 12.4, 14.2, 13.4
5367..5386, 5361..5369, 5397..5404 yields -1.0 angstrom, 12.7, 12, 12.5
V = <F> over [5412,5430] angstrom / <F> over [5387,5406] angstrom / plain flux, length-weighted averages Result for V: 1.0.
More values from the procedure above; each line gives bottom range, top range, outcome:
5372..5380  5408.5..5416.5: 0.85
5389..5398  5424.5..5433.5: 1.10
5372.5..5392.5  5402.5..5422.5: 0.87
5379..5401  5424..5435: 1.07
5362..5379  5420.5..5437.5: 1.07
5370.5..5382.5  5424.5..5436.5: 1.06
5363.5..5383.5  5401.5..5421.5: 0.89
